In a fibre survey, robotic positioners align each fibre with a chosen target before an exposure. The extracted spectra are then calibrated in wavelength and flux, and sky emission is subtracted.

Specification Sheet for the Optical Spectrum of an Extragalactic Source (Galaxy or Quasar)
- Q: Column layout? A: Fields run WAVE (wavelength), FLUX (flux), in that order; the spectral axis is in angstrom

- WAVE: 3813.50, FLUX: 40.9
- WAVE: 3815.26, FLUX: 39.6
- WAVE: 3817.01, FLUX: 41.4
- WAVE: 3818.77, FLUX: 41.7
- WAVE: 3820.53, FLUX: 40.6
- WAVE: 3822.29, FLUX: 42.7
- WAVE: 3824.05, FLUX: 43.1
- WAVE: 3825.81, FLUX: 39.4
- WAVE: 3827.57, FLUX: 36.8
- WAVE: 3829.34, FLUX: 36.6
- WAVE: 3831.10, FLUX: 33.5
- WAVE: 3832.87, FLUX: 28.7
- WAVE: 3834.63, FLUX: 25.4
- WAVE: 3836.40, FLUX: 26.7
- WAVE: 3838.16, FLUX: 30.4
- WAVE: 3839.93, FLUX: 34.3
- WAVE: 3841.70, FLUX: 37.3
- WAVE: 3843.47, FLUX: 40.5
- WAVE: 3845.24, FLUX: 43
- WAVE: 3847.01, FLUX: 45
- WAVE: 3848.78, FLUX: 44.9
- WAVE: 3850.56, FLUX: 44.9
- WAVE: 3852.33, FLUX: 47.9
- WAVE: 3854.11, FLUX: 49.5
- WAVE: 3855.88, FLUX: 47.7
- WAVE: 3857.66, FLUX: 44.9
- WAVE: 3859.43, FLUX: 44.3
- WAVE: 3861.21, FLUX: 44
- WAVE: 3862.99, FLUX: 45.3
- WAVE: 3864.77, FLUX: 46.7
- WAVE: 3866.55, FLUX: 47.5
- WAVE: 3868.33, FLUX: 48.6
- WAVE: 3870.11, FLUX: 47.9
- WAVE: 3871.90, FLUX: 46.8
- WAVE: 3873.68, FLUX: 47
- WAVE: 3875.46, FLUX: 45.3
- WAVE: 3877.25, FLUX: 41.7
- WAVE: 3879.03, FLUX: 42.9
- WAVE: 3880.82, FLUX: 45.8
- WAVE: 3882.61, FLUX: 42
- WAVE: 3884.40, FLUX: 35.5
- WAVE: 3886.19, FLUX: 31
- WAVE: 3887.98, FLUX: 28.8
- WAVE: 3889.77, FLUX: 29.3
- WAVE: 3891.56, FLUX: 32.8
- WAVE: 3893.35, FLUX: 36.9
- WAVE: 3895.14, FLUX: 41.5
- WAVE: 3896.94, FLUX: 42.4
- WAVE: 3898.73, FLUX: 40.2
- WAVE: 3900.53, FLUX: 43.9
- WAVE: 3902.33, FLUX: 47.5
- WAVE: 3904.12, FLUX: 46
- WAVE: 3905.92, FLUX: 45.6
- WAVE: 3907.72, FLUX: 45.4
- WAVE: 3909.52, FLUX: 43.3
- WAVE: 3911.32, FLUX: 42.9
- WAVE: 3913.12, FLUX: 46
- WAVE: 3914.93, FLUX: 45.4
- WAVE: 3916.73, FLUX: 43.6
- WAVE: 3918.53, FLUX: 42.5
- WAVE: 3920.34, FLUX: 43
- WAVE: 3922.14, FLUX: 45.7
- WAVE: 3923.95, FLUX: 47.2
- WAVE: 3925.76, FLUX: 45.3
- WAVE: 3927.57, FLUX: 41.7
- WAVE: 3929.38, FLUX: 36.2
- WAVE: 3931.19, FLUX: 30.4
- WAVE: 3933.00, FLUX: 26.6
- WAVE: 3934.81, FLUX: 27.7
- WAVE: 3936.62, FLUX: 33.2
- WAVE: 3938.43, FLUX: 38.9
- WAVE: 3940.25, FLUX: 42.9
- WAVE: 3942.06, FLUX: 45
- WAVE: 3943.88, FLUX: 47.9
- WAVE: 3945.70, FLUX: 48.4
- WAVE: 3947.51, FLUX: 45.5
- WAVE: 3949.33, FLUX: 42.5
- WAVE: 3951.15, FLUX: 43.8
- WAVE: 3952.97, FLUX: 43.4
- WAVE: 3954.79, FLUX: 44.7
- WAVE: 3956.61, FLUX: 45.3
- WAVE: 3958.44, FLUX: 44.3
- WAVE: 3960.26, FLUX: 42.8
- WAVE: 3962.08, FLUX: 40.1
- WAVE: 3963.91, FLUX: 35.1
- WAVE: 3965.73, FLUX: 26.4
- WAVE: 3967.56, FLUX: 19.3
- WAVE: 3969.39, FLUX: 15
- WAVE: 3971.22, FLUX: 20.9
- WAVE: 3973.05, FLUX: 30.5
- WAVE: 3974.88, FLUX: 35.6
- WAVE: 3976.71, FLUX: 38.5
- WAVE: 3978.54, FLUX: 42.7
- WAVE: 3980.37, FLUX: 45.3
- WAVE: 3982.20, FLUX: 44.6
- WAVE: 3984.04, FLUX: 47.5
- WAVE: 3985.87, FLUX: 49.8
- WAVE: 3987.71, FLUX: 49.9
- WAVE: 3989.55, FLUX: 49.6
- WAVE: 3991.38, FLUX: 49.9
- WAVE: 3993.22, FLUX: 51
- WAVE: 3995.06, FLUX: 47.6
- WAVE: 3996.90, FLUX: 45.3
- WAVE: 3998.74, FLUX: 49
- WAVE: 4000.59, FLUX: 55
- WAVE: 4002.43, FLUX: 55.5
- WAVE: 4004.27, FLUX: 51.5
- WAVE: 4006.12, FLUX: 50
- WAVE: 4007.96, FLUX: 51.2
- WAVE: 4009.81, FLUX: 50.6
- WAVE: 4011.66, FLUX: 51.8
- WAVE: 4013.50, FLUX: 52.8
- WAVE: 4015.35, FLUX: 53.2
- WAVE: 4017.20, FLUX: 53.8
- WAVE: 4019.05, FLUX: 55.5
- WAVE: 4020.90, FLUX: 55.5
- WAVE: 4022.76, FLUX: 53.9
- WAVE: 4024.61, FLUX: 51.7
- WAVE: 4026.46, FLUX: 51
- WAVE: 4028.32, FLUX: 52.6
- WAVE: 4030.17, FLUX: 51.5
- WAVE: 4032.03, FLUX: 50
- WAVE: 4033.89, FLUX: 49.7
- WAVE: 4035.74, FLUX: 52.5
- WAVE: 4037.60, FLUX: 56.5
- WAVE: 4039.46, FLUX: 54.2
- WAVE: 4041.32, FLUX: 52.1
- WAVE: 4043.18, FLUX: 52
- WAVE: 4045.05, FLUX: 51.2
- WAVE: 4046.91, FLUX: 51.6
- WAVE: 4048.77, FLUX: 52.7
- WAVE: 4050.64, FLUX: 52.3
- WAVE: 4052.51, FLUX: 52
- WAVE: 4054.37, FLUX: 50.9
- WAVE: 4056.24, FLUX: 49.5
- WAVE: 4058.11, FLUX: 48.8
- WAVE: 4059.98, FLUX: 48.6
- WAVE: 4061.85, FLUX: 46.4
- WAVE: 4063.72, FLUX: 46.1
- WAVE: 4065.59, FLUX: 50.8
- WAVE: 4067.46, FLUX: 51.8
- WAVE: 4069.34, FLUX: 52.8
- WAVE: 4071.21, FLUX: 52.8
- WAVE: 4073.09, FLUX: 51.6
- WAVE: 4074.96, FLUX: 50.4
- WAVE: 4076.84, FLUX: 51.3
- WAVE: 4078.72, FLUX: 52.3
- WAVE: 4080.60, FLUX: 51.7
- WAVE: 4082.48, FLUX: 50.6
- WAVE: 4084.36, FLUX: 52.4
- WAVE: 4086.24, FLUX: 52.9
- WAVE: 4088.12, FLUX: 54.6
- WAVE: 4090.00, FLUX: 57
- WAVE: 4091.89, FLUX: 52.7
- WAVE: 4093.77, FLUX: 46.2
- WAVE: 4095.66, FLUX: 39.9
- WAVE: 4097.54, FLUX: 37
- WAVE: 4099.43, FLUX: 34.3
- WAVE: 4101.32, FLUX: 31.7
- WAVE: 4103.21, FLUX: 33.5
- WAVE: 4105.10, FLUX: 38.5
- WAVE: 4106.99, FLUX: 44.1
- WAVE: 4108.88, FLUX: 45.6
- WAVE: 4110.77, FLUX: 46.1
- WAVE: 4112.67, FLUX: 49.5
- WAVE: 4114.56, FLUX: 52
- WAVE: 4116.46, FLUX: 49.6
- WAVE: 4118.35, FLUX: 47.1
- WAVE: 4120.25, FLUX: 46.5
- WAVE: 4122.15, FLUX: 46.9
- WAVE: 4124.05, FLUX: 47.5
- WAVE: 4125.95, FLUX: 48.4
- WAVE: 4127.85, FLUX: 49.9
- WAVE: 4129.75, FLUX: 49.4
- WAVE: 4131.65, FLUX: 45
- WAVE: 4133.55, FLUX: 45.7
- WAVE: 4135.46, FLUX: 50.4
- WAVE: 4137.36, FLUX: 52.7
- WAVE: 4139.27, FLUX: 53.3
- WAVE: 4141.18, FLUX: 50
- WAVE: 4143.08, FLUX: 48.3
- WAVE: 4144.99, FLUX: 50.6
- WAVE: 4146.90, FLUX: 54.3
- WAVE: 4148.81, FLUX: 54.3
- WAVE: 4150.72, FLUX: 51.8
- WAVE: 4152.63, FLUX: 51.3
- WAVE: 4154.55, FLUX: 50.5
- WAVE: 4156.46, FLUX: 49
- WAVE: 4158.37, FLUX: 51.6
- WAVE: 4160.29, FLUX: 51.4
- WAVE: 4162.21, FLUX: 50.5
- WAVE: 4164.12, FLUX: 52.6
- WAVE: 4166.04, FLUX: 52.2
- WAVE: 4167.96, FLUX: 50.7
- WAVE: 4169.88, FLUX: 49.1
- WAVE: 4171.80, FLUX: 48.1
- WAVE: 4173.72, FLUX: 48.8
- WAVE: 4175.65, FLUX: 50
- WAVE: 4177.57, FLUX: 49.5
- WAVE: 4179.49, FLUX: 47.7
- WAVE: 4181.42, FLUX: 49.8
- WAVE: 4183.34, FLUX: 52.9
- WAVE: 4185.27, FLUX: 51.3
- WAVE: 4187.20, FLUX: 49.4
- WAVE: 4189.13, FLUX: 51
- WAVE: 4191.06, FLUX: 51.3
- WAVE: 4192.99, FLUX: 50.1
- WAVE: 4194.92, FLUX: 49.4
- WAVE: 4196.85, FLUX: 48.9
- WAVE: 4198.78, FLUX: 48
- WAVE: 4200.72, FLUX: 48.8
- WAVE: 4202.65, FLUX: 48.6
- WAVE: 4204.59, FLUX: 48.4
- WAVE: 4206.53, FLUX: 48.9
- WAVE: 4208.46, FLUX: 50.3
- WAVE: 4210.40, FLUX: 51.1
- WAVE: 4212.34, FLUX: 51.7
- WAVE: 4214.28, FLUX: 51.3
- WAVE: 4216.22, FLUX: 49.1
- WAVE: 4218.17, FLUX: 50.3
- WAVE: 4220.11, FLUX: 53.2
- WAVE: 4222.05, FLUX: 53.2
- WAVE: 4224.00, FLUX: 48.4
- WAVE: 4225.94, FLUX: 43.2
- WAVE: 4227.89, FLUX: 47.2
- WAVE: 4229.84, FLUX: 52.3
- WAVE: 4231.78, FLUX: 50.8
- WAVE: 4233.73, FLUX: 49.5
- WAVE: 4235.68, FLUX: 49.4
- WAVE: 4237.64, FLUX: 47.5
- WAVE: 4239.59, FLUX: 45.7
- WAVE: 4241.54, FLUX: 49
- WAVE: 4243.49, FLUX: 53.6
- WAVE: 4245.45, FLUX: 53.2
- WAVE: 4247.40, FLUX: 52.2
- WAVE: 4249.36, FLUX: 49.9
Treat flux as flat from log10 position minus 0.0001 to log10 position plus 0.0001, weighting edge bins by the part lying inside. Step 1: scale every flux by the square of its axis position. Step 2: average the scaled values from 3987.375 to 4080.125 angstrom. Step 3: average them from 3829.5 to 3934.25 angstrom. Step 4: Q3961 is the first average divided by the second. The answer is 1.4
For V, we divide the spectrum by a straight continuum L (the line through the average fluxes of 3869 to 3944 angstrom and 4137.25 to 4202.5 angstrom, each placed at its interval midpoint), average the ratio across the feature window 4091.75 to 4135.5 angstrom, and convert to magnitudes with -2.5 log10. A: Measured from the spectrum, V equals 0.09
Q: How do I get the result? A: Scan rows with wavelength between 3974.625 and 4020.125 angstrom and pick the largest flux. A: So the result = 55.5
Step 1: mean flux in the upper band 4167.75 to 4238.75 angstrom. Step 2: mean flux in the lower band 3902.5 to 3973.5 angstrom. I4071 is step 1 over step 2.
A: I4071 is 1.25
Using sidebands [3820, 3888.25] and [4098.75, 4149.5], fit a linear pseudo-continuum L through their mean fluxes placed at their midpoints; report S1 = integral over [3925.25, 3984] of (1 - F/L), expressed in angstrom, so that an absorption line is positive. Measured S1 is 7.2 angstrom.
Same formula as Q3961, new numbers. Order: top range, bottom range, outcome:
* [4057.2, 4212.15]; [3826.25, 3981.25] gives 1.37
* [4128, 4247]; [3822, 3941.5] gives 1.43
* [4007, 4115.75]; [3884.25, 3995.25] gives 1.31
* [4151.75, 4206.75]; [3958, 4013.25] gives 1.28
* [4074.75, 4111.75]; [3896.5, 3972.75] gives 1.25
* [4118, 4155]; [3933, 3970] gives 1.42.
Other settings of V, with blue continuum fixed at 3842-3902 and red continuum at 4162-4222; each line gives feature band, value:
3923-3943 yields 0.167 mag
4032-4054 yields -0.125 mag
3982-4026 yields -0.123 mag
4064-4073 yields -0.095 mag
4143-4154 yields -0.061 mag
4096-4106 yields 0.334 mag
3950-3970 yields 0.211 mag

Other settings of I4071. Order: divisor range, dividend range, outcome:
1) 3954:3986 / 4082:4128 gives 1.25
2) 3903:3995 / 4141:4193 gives 1.24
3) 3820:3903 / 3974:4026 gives 1.22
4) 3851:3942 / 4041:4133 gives 1.15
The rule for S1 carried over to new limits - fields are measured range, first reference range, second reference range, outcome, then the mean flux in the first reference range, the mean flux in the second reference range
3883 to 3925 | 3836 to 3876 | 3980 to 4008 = 4.23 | 43.7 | 49.6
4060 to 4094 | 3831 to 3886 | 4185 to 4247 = -3.41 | 41.8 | 49.8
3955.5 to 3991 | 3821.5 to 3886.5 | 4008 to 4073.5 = 7.19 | 41.3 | 51.7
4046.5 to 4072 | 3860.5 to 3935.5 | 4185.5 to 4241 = -2.69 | 41.6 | 49.6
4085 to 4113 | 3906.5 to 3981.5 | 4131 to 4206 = 1.55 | 39.3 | 50.2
